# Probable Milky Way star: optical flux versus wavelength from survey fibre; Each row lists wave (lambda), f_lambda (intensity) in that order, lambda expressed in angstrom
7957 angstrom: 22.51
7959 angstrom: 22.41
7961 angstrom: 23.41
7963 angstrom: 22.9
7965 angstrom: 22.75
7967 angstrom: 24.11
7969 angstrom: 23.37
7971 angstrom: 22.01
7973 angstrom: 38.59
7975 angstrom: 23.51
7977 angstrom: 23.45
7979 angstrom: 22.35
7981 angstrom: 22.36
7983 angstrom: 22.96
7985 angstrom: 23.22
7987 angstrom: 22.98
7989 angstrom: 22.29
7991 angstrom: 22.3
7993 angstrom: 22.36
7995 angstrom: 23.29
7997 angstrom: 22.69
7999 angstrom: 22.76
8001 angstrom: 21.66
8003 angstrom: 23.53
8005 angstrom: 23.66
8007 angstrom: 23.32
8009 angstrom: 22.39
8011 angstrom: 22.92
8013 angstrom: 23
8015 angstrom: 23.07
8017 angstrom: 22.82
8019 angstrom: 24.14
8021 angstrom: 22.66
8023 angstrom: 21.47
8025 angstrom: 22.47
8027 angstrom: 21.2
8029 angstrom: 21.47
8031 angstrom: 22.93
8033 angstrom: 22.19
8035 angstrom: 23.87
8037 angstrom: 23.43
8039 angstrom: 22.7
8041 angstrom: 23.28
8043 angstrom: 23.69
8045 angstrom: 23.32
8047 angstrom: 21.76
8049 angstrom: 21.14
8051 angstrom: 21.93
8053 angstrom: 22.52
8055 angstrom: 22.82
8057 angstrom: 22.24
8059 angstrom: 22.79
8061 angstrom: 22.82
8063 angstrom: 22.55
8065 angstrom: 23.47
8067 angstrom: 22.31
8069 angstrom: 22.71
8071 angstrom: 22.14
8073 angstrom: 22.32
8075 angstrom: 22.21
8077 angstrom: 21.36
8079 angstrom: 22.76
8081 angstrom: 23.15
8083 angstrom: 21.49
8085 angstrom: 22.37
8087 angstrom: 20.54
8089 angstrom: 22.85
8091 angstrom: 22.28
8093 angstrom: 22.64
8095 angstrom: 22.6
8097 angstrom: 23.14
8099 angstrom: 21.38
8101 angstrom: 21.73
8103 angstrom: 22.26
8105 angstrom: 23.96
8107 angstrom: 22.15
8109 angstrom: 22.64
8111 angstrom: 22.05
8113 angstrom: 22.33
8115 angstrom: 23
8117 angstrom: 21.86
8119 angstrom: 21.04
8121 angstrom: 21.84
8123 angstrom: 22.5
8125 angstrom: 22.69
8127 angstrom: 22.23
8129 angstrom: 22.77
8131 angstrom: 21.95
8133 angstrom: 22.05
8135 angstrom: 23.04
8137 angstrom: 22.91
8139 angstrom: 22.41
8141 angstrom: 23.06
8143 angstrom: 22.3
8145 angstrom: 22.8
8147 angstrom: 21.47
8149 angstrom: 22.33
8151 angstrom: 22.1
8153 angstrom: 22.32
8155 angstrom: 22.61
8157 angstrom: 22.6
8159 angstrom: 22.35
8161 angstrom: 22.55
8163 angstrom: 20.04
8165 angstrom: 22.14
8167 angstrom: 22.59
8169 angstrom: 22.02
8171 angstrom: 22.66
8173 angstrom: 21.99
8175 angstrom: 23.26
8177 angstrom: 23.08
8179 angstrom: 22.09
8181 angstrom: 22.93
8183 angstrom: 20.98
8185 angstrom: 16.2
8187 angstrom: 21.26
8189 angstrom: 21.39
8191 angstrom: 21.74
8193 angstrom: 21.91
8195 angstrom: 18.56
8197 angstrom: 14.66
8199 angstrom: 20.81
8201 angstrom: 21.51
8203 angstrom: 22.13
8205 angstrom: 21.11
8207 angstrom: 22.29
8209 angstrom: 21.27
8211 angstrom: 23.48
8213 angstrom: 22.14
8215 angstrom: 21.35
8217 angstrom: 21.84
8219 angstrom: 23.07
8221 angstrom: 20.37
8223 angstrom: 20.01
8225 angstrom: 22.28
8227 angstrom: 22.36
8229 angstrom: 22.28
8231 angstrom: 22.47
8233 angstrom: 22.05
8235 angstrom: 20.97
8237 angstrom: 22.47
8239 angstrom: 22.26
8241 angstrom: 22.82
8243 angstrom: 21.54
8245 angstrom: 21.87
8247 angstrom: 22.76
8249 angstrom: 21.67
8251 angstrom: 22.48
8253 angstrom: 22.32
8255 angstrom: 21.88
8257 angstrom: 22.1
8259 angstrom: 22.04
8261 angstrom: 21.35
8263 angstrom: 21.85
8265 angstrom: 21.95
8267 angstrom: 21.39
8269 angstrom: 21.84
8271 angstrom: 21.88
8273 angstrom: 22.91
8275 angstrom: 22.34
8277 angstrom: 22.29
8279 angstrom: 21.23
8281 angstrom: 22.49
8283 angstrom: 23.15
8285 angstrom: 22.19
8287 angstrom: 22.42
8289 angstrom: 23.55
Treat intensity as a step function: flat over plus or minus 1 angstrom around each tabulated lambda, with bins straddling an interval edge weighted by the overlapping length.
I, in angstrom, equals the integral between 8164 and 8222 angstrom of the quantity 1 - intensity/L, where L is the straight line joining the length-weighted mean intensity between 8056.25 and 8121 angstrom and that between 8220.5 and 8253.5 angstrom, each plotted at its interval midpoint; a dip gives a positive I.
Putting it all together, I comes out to 1.7 angstrom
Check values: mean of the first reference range 22.3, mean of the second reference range 22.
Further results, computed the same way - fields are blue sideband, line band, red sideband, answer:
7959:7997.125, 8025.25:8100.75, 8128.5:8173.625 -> 1.9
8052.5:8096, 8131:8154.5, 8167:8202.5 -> -0.9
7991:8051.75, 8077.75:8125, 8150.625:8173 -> 0.2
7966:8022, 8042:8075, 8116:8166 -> 0.6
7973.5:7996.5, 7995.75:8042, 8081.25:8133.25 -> 0.3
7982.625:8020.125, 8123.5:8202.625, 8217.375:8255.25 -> 1.9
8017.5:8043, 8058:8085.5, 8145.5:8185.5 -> 0.0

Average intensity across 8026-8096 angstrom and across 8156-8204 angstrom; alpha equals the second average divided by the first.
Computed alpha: 0.9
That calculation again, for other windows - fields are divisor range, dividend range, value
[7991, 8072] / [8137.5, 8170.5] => 0.98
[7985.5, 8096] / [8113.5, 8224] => 0.96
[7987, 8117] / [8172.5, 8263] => 0.96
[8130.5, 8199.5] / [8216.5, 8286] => 1.02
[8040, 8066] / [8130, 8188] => 0.97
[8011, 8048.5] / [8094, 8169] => 0.98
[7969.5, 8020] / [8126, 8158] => 0.95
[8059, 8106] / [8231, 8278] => 0.98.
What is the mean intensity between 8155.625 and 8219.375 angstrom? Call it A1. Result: 21.5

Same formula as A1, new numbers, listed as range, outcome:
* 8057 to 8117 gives 22.4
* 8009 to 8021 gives 23.1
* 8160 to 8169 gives 21.9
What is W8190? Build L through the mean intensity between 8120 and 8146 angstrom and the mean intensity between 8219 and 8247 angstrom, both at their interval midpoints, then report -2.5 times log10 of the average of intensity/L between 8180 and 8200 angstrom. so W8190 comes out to 0.11 mag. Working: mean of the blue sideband 22.5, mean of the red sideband 21.9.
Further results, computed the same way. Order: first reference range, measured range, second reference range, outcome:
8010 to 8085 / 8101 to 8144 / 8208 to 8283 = -0.003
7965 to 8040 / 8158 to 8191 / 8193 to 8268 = 0.015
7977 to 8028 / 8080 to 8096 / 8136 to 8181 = 0.014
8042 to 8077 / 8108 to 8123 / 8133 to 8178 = 0.014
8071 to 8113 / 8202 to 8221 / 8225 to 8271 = 0.005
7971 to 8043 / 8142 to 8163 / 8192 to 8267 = -0.003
